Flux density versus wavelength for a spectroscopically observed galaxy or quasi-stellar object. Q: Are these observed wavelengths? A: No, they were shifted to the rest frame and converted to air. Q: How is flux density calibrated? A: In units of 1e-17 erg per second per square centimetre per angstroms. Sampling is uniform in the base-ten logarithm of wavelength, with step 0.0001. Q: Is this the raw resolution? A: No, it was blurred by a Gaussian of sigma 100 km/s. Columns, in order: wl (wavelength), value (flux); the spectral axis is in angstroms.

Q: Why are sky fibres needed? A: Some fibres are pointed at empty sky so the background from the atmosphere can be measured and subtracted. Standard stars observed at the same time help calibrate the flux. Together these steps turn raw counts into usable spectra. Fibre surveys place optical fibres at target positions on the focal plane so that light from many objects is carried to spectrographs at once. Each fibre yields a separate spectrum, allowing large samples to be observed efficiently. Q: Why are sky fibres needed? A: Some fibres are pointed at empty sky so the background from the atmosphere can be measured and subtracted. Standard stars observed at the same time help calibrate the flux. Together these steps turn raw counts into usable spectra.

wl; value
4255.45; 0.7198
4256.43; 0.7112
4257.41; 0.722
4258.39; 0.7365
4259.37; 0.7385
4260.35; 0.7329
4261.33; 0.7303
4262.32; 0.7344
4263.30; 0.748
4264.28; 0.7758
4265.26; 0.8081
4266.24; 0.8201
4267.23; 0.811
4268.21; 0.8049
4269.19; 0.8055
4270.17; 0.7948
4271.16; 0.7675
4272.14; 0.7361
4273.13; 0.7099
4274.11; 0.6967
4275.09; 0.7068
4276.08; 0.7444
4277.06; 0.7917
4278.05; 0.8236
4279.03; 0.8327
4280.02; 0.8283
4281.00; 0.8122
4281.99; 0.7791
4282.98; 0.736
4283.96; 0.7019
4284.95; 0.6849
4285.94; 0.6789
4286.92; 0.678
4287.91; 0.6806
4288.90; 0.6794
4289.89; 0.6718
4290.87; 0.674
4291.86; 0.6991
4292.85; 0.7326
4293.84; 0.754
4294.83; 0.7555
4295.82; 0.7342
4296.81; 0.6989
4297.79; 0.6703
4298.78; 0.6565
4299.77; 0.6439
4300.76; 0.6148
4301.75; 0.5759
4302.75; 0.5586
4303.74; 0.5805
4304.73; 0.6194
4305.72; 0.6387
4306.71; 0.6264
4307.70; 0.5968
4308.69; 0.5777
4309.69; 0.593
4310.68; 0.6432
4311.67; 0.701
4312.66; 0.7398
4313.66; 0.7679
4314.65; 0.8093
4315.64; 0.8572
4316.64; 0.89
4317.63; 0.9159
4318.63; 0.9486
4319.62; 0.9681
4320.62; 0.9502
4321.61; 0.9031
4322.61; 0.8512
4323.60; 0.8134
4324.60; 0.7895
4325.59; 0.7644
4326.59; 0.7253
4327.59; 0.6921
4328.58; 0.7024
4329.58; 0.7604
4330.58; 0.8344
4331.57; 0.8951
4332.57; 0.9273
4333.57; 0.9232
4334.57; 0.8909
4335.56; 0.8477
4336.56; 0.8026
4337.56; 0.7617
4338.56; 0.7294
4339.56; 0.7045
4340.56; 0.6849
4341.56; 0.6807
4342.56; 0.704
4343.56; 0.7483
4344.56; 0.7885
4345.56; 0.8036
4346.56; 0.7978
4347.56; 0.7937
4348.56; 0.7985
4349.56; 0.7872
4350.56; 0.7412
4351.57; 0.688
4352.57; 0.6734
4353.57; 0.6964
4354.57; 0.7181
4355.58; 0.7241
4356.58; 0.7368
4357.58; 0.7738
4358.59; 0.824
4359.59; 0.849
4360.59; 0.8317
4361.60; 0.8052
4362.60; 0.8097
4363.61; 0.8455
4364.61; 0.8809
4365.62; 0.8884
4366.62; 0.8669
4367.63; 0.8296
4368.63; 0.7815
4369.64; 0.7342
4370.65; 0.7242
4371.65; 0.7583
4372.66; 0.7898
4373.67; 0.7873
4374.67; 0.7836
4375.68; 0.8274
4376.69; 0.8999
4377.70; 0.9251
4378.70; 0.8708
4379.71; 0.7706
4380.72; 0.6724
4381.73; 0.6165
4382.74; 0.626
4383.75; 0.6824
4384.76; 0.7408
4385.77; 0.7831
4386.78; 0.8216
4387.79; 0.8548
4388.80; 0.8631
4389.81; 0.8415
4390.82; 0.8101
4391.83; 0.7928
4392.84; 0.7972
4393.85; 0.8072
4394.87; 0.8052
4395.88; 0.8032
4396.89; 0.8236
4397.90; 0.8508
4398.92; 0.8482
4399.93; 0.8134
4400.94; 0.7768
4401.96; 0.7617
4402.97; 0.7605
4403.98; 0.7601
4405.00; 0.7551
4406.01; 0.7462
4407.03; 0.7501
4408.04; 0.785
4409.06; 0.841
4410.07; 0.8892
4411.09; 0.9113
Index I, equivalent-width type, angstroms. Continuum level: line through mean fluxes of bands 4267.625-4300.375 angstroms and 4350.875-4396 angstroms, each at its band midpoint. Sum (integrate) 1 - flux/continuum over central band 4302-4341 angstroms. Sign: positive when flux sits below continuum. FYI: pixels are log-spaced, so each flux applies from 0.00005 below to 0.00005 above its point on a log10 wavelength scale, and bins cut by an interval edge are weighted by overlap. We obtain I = -0.6 angstroms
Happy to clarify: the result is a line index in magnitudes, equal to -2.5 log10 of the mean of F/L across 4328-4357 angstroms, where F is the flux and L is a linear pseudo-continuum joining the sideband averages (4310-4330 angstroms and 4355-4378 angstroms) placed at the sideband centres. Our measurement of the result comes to 0.053 mag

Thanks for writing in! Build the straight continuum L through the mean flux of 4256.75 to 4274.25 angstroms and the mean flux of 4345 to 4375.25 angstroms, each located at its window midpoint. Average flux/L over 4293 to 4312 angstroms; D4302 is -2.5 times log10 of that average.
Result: 0.19 mag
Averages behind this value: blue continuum 0.76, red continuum 0.784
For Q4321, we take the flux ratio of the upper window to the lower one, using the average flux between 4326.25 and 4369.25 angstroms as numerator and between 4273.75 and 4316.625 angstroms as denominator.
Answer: 1.1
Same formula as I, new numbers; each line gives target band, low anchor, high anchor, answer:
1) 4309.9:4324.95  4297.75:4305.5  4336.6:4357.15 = -4.01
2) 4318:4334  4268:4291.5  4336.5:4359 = -2.09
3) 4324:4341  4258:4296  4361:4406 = -0.40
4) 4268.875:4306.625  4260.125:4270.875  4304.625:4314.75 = 0.69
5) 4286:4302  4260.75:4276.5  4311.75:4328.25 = 2.26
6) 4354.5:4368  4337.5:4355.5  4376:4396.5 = -1.05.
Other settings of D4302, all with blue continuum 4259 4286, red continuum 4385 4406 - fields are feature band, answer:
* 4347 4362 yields 0.039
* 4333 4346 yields 0.014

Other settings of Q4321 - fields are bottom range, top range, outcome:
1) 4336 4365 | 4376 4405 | 1.04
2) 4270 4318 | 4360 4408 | 1.12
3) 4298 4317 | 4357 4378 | 1.23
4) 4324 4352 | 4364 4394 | 1.02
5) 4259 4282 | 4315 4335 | 1.10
